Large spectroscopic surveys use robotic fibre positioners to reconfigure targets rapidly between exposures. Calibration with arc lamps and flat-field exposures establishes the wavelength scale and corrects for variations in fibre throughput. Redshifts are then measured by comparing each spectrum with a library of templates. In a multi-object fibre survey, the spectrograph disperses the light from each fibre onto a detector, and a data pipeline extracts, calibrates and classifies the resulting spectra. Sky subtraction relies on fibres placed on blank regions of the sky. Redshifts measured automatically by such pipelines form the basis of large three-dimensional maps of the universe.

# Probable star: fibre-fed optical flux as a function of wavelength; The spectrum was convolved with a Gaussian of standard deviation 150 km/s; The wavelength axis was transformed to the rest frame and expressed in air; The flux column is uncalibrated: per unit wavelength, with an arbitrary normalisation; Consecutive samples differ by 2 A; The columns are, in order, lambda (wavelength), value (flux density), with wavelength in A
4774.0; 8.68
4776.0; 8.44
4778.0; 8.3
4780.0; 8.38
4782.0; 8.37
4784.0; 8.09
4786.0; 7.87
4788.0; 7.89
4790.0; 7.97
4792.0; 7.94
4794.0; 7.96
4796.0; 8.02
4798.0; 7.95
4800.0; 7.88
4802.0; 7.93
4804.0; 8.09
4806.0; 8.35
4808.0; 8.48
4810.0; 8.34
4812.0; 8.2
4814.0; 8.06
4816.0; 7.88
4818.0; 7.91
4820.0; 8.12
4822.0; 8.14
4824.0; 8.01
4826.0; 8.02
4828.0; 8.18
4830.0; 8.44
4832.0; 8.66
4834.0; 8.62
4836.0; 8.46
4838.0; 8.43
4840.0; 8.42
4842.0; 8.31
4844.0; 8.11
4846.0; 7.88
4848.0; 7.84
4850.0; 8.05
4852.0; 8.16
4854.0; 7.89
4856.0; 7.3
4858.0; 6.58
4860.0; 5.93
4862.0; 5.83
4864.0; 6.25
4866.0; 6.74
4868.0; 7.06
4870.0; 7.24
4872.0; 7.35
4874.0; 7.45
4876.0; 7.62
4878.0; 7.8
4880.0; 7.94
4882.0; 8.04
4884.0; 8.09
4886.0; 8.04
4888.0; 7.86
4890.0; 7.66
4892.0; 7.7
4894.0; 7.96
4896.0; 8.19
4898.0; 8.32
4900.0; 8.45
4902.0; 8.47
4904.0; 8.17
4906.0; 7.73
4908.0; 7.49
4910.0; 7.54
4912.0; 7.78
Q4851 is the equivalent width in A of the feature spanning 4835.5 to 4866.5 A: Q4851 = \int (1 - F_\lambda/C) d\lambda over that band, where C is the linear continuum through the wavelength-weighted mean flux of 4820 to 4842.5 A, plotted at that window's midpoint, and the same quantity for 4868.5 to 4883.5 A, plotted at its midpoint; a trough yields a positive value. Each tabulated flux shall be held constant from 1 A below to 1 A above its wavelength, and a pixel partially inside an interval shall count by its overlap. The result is 2.02 A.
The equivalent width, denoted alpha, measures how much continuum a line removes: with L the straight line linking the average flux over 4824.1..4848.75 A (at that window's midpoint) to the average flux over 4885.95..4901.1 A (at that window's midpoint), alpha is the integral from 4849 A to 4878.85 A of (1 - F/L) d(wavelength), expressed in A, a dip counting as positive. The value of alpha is 3.69 A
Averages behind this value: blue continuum 8.28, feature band 7.15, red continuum 8.02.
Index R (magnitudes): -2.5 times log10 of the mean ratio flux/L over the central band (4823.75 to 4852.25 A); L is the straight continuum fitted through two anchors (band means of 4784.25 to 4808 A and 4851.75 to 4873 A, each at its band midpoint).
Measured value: -0.13 mag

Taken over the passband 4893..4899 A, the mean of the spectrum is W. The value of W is 8.16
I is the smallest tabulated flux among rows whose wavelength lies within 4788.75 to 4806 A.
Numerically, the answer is 7.88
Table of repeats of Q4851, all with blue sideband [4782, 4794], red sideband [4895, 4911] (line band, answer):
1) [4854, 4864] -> 1.8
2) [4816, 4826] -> 0.0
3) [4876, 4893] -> 0.3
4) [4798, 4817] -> -0.3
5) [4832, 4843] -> -0.6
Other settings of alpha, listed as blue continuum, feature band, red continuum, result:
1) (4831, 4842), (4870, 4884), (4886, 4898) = 0.7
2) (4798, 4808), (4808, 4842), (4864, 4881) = -1.7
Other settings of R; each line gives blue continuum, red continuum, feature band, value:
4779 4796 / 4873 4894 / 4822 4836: -0.05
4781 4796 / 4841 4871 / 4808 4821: -0.05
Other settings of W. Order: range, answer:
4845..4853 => 7.98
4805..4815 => 8.29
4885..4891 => 7.85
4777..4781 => 8.34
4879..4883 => 7.99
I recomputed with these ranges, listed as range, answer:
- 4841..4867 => 5.83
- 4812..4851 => 7.84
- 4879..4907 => 7.66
